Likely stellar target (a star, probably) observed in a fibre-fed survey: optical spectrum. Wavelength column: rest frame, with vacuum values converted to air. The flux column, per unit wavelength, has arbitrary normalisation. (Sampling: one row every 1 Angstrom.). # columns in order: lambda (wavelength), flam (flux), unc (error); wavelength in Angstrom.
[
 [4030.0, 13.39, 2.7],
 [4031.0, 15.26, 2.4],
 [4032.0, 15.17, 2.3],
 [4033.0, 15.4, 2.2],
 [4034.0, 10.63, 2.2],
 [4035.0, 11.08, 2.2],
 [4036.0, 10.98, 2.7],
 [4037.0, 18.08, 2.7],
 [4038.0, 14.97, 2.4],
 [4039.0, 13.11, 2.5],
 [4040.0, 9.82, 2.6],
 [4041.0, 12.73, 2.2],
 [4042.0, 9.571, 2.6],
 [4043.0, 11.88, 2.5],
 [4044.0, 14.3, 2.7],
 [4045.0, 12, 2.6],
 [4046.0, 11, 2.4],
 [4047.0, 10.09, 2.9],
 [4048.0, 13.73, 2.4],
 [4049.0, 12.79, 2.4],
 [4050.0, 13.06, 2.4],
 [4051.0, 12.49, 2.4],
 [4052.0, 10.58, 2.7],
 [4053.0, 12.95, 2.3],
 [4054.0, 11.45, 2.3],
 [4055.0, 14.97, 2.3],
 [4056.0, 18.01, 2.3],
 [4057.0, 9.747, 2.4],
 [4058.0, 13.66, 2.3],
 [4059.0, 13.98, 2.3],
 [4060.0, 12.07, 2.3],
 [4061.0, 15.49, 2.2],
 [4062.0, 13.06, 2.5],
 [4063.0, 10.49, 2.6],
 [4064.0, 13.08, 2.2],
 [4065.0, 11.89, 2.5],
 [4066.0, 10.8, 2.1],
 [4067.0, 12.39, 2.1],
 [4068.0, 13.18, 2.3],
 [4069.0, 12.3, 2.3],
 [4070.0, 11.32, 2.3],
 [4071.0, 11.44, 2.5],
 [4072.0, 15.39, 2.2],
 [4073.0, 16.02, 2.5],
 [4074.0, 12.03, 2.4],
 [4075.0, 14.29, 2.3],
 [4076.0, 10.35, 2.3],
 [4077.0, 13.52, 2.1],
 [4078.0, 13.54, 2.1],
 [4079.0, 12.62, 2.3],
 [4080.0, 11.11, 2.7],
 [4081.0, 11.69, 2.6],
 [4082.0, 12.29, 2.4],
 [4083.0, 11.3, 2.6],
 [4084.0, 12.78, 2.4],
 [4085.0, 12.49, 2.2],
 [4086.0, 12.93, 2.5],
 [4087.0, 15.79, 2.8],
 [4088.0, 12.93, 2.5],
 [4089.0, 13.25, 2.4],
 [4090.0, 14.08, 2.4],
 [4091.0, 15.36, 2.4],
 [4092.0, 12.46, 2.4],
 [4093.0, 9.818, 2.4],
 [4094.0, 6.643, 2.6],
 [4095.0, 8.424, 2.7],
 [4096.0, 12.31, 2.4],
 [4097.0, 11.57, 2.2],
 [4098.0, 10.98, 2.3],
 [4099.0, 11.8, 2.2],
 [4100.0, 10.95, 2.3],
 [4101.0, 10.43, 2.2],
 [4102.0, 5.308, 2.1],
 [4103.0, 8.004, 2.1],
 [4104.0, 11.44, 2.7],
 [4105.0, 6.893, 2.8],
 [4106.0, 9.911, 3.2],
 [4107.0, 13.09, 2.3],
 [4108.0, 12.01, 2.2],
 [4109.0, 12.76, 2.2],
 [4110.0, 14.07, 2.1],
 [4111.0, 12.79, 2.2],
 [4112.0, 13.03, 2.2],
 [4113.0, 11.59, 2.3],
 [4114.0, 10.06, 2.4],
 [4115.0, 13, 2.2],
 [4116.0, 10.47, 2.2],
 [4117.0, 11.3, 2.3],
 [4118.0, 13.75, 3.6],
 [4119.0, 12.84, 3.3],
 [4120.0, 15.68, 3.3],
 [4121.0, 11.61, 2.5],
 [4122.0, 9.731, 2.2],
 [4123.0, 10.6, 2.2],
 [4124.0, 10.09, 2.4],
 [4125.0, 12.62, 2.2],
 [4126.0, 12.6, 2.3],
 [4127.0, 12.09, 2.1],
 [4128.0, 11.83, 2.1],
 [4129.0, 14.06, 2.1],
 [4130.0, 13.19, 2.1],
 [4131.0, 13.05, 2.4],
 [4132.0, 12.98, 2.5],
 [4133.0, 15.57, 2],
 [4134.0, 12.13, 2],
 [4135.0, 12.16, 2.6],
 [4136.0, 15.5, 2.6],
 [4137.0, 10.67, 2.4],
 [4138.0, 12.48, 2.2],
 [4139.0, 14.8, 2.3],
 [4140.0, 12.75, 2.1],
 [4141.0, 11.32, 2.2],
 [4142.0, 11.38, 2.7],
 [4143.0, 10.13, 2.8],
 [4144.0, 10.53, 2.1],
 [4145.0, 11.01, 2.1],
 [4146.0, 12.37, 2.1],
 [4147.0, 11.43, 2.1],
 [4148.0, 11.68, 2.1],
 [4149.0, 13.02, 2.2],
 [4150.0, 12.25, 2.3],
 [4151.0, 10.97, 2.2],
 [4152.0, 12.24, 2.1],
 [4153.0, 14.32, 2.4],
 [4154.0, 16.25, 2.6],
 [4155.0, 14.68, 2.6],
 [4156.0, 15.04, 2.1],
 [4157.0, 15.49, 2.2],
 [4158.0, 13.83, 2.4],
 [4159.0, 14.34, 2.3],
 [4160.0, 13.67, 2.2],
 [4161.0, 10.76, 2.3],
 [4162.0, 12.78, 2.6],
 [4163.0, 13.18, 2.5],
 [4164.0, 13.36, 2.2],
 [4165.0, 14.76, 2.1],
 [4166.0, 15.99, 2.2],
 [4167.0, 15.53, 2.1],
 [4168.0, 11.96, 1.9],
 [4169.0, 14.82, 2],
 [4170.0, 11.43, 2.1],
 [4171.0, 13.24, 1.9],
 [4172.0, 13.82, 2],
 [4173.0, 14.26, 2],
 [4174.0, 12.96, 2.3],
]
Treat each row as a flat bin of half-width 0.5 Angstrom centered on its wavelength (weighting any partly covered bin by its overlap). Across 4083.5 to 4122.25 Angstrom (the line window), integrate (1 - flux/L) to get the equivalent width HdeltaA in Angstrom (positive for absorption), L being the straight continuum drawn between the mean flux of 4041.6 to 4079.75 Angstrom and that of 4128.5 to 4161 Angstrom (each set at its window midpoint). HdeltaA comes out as 3.5 Angstrom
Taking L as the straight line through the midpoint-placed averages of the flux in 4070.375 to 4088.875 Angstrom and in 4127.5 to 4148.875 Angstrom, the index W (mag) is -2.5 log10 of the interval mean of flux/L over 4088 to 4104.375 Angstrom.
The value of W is 0.18 mag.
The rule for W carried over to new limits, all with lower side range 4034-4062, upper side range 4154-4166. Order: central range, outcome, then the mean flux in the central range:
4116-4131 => 0.112 mag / 12.3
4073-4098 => 0.074 mag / 12.3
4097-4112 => 0.227 mag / 10.8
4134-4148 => 0.148 mag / 12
